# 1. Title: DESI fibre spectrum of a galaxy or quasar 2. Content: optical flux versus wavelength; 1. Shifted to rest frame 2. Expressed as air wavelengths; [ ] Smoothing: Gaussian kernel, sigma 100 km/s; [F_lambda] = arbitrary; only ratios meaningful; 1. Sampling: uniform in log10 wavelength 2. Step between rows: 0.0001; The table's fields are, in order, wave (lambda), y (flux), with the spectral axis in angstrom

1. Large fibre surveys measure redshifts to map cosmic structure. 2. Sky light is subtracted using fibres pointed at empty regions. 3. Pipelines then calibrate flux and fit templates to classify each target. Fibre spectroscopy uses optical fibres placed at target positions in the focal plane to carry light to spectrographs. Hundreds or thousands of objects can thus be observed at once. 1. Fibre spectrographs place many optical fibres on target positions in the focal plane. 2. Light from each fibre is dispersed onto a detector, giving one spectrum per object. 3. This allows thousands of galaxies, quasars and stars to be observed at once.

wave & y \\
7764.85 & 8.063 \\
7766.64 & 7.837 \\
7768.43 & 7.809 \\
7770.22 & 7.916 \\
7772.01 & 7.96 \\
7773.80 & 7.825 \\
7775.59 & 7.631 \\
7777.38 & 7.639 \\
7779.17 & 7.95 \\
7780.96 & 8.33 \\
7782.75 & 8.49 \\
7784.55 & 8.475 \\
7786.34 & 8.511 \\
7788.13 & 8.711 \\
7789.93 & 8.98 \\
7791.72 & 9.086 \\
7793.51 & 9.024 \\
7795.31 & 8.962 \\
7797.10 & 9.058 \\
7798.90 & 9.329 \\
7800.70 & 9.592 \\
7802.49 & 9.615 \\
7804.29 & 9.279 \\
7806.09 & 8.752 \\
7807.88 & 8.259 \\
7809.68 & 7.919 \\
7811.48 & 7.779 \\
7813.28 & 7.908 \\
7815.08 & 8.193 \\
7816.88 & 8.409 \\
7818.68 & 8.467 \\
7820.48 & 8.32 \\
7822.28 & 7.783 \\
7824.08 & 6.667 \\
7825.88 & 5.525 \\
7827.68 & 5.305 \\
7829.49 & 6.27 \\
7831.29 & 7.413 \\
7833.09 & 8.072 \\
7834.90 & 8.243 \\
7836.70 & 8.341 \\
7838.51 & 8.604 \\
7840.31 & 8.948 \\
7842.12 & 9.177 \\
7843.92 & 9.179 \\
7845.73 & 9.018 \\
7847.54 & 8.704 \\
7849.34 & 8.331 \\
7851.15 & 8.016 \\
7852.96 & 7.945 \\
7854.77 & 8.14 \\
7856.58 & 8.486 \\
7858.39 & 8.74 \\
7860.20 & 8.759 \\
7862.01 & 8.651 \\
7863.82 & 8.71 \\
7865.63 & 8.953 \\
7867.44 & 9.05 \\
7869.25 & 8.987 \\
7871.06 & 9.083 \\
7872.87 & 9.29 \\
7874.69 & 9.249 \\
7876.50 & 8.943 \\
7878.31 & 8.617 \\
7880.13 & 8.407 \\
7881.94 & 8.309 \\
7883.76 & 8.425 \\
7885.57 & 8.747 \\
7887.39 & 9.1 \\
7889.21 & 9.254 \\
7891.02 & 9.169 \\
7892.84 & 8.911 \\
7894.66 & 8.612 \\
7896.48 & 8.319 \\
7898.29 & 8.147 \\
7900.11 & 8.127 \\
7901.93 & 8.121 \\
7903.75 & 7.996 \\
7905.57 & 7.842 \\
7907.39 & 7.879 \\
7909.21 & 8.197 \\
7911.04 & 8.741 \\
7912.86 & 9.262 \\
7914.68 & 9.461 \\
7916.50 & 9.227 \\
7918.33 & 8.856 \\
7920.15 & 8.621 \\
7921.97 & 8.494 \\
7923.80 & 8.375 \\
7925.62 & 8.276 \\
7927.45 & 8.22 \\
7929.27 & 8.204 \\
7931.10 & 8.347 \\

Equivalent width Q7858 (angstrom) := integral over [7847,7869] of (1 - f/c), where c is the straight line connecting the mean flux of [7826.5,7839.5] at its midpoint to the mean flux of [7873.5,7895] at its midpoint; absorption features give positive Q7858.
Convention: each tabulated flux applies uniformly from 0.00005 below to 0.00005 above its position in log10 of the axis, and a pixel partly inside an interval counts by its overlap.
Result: -1.2 angstrom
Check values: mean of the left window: 7.43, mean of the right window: 8.82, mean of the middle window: 8.55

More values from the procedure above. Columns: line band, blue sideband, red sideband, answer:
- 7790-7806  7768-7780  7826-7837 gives -3.6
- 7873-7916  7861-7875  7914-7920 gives 2.0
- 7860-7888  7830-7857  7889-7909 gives -1.5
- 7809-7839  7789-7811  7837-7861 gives 4.1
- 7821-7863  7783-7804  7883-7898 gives 4.2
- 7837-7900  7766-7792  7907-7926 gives -1.5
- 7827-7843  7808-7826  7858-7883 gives 0.6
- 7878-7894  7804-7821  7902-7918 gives -0.5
